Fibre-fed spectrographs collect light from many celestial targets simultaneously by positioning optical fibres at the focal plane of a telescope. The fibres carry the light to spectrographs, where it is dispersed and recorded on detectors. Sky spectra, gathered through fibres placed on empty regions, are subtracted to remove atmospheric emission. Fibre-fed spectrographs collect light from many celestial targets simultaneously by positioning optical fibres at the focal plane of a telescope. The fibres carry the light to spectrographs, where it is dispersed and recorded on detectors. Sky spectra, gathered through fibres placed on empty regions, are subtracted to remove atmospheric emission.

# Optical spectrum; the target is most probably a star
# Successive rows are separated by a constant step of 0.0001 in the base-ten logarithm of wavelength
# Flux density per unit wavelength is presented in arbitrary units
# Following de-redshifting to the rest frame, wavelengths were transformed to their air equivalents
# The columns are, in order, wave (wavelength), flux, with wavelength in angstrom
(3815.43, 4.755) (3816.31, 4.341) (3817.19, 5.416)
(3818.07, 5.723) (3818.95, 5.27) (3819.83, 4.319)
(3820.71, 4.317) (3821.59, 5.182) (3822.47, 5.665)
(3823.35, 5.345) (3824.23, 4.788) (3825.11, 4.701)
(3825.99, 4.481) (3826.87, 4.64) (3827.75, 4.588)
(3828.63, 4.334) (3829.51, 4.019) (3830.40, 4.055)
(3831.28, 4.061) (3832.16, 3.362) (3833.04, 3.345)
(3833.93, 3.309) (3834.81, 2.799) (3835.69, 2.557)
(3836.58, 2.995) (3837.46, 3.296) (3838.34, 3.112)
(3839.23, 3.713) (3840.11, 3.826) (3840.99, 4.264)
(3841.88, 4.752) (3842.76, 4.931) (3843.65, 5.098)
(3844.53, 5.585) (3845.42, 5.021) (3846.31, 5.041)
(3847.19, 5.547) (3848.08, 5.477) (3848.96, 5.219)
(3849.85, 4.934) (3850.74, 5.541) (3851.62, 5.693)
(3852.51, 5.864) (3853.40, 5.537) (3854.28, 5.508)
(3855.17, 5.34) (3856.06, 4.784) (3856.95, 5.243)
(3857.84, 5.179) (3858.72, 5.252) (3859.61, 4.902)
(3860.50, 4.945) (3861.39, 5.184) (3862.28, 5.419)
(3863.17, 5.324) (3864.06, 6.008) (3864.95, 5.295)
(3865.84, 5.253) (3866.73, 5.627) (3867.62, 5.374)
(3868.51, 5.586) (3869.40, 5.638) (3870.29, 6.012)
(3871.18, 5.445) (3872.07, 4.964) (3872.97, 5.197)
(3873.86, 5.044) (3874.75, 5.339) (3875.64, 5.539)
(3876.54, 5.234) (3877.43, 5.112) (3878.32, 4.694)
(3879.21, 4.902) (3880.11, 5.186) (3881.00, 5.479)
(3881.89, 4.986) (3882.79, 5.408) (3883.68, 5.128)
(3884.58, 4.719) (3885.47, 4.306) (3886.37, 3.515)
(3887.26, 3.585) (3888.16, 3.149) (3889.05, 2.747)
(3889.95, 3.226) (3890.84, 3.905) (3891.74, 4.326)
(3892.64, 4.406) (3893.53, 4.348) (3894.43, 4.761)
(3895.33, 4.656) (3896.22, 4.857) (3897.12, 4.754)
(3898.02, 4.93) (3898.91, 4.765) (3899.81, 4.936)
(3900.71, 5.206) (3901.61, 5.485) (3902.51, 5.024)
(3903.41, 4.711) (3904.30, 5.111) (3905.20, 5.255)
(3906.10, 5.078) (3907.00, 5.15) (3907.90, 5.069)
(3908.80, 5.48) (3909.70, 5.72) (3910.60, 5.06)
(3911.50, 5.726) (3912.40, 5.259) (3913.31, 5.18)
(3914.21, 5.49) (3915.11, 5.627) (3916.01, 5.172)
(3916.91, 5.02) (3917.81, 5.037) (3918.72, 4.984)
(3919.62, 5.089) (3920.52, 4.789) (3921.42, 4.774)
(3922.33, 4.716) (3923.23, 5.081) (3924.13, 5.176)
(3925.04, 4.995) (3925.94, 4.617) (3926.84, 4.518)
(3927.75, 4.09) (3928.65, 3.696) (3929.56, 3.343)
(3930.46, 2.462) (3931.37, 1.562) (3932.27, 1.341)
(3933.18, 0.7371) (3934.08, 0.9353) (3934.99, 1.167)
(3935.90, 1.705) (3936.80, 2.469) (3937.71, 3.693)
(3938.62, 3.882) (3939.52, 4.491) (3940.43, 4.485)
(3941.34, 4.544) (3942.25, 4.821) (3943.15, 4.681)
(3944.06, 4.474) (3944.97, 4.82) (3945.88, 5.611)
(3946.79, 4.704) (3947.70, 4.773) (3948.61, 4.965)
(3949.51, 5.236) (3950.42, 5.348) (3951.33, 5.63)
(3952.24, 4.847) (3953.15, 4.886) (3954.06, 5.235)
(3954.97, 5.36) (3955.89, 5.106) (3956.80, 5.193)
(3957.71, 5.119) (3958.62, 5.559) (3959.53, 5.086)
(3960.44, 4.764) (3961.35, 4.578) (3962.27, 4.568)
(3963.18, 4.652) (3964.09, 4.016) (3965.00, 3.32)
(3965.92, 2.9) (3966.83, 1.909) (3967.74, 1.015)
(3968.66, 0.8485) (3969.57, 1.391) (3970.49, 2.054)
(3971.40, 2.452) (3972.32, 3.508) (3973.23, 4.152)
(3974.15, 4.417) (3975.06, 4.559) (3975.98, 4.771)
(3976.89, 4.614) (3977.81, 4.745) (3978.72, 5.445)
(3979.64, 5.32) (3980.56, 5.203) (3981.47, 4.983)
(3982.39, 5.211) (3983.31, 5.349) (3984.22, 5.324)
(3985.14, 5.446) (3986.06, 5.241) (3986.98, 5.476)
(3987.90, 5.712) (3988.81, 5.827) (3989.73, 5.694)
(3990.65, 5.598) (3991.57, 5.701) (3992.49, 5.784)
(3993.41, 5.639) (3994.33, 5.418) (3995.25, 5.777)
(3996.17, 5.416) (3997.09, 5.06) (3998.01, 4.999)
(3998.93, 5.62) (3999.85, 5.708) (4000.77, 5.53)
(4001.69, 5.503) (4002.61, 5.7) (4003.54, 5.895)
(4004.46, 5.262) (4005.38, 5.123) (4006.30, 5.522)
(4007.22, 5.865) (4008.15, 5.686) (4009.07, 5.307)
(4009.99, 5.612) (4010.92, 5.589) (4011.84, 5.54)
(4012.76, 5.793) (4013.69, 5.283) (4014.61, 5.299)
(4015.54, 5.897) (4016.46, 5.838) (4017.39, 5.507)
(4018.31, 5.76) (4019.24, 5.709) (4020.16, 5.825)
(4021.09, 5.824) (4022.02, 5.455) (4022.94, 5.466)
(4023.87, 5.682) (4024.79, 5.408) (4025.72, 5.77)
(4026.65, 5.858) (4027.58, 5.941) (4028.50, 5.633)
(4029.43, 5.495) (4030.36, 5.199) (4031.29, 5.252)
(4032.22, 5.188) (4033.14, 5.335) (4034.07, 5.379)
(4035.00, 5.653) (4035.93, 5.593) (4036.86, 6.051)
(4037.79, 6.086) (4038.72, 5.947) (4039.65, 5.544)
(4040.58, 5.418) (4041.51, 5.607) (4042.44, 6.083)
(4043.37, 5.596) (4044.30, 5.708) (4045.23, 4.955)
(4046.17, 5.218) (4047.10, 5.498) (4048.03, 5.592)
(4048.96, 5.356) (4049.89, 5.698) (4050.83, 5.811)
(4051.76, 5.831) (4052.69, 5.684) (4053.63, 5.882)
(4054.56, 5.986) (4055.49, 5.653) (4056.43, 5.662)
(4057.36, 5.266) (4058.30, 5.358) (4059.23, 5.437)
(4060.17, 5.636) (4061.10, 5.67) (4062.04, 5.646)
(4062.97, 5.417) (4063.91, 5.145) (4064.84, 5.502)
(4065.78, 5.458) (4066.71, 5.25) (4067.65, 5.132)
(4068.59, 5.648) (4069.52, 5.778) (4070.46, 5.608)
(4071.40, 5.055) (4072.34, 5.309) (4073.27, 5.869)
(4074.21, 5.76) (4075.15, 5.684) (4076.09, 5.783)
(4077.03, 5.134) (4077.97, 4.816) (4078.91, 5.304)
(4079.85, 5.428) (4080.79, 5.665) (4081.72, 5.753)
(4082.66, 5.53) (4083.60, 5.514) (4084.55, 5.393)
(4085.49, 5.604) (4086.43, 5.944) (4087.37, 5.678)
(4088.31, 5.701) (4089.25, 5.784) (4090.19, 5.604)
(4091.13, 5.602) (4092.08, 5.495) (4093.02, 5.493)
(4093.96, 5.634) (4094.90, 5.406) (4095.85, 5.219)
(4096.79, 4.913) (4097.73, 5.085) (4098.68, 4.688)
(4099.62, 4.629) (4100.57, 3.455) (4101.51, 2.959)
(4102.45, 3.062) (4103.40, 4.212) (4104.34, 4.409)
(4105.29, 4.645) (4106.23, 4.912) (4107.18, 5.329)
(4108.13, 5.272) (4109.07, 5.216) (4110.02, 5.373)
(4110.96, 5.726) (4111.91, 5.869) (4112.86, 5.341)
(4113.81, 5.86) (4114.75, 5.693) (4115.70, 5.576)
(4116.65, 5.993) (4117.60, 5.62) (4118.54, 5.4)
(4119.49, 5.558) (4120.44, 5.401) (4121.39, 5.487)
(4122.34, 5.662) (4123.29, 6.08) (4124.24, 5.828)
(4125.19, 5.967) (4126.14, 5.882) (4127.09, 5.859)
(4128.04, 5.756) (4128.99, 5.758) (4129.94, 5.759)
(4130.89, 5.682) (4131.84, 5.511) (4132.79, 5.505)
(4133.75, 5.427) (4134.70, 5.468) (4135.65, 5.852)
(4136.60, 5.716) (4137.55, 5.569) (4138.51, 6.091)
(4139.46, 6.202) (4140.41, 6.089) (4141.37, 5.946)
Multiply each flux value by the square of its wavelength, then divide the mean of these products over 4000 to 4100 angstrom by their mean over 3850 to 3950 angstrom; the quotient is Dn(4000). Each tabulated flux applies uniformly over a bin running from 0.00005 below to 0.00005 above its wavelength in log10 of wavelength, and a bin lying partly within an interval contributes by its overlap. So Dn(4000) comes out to 1.3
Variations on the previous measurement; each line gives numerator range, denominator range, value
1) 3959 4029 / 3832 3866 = 1.14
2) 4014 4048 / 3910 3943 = 1.46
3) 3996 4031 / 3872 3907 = 1.26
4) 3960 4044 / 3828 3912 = 1.14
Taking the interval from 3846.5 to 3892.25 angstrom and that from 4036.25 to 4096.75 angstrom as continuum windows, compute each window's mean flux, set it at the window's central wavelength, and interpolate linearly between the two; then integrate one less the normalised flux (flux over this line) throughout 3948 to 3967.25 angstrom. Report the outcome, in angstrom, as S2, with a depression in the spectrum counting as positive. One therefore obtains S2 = 2.1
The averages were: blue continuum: 5.03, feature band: 4.69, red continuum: 5.56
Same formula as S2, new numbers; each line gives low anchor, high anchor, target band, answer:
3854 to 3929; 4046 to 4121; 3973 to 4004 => -1.0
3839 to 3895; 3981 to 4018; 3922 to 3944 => 7.4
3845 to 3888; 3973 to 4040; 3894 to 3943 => 8.4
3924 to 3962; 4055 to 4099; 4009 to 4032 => -3.2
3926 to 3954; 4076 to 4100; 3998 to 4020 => -4.9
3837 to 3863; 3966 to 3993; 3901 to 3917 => -1.9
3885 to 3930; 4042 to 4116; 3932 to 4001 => 7.1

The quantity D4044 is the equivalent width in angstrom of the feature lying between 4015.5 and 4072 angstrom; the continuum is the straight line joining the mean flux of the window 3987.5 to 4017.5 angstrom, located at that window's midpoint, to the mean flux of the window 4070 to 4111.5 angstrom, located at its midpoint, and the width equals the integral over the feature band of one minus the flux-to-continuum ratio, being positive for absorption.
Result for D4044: -1.9 angstrom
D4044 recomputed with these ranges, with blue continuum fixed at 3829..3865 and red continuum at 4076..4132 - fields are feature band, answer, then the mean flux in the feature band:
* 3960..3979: 5.5 angstrom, 3.54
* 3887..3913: 0.4 angstrom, 4.72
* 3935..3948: 2.1 angstrom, 4.11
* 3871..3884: -1.2 angstrom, 5.17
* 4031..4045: -1.2 angstrom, 5.63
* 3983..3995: -1.2 angstrom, 5.56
